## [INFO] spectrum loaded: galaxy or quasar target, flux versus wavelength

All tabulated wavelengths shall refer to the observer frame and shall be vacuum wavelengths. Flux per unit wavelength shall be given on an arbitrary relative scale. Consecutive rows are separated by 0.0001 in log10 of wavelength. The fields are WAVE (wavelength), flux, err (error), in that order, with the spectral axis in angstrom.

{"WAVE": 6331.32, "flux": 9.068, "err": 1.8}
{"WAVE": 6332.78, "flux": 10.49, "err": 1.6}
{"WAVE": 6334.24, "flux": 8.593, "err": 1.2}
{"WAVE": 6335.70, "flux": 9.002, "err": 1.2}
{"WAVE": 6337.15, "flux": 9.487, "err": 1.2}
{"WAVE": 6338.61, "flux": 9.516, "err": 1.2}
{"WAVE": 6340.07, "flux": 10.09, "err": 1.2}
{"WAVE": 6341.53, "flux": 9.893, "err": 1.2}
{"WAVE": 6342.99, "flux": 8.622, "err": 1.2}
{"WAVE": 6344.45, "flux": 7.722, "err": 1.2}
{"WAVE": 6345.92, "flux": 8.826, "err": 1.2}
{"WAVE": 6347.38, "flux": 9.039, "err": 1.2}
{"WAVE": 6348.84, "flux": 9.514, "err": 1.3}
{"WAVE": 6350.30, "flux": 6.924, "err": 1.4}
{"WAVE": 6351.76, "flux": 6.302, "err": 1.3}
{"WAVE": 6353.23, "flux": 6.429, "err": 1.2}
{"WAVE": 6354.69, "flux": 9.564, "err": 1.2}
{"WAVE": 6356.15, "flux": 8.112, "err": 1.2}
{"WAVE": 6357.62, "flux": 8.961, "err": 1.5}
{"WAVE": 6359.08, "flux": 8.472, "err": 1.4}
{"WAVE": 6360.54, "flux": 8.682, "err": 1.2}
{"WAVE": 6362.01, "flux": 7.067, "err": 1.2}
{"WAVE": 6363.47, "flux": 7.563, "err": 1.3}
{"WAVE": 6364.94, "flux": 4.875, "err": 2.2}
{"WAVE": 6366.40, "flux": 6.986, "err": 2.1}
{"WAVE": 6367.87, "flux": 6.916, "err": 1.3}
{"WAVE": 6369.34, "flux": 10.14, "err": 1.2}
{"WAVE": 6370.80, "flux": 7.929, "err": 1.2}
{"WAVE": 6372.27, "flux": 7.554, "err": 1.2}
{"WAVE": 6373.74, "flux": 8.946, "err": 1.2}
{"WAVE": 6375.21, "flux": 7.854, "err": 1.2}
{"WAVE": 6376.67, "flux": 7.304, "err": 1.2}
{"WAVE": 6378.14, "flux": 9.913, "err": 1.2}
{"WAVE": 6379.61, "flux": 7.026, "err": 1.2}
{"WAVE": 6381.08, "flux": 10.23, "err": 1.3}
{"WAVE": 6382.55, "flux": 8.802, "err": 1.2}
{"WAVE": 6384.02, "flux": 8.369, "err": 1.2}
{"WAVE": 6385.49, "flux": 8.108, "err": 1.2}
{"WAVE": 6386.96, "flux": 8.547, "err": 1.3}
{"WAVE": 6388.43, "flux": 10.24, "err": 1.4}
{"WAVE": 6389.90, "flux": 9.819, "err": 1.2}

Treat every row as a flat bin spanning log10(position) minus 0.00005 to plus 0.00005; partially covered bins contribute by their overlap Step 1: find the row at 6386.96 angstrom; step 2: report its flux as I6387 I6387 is 8.547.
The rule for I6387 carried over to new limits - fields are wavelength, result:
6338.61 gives 9.516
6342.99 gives 8.622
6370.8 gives 7.929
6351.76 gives 6.302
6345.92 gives 8.826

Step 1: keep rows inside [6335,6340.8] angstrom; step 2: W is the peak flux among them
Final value 10.09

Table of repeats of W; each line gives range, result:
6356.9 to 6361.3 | 8.961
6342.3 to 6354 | 9.514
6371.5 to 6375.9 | 8.946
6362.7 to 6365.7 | 7.563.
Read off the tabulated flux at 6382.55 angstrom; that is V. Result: 8.802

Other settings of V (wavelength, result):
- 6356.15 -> 8.112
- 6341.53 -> 9.893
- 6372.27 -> 7.554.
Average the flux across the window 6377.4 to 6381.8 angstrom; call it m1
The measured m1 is 9.04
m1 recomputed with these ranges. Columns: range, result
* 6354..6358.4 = 8.87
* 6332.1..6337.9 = 9.39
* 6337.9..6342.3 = 9.82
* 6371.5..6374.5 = 8.22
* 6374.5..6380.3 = 8.04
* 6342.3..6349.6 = 8.73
